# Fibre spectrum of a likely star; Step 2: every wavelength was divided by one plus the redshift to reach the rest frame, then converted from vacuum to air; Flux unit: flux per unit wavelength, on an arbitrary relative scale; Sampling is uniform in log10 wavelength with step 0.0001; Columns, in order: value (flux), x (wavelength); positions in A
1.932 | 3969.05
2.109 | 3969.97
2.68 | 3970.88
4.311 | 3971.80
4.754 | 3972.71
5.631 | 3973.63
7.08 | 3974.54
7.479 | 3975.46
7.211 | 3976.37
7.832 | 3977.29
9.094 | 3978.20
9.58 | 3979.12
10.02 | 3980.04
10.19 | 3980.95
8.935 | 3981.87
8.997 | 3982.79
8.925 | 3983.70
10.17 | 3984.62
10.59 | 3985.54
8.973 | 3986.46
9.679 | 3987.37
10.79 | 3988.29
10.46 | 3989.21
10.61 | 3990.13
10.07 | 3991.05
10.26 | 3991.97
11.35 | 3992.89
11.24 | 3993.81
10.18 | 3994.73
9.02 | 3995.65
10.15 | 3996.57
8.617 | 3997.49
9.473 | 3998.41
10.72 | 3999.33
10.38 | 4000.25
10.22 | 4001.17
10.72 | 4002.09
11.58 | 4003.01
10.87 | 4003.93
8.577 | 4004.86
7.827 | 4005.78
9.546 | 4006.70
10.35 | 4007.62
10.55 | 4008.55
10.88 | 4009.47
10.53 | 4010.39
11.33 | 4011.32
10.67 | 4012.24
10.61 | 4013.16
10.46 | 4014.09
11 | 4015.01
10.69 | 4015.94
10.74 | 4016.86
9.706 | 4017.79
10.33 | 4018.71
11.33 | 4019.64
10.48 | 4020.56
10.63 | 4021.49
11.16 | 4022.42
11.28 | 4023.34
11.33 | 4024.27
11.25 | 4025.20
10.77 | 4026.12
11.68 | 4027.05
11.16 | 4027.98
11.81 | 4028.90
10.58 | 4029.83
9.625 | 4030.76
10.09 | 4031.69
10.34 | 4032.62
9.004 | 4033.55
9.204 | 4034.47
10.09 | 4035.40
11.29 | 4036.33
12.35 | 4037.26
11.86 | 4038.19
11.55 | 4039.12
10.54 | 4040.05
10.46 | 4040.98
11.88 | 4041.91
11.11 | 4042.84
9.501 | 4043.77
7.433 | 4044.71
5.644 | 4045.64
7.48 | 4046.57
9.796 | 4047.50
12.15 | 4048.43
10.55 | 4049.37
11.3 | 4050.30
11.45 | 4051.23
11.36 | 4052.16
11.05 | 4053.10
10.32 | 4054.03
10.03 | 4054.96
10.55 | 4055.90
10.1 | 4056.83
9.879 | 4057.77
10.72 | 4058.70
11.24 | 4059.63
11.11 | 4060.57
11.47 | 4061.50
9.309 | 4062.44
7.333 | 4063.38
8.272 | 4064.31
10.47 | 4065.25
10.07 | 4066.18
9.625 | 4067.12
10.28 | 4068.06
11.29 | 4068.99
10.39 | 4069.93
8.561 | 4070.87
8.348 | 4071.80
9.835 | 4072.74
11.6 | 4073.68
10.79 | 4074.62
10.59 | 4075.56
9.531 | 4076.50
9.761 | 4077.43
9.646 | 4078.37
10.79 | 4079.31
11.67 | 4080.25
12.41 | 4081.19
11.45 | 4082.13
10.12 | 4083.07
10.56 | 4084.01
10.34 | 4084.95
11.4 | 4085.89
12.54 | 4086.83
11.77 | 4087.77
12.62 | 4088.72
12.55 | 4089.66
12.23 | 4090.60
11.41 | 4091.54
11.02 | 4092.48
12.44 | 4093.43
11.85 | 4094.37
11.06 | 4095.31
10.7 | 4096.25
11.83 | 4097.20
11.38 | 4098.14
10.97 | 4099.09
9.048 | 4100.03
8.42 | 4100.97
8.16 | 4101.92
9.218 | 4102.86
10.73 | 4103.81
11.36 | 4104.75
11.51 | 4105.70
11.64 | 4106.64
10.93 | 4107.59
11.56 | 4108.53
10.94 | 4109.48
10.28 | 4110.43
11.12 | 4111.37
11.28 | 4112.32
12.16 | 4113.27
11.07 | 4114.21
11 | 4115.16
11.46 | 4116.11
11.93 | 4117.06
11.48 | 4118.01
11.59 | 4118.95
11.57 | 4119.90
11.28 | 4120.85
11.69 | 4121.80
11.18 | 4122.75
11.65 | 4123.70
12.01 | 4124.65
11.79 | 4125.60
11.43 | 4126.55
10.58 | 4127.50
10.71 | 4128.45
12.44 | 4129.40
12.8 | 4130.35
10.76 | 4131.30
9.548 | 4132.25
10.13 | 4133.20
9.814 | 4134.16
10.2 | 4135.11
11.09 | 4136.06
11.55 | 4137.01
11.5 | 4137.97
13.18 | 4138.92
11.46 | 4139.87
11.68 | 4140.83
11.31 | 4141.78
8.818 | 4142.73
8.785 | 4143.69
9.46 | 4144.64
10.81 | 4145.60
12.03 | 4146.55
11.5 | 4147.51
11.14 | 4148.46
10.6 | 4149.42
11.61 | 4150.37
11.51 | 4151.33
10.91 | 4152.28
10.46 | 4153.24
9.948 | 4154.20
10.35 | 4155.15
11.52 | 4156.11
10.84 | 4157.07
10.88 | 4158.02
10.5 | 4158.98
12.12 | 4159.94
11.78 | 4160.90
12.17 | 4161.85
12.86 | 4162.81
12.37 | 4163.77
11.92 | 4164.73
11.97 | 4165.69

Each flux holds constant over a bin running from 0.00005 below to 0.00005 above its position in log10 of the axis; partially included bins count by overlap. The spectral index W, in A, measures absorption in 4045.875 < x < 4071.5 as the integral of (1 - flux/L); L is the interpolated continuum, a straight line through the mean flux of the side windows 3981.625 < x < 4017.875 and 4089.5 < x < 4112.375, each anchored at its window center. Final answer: 1.0 A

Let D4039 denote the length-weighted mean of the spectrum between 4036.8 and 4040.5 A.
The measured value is 11.6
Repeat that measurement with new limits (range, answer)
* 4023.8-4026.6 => 11.1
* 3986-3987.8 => 9.36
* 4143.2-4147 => 10.2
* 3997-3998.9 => 9.1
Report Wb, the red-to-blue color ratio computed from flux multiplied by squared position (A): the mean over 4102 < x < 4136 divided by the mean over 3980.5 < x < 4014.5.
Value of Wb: 1.2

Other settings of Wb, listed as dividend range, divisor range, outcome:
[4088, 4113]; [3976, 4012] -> 1.17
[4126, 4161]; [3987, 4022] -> 1.14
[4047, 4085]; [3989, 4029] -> 1.02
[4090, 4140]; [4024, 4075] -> 1.12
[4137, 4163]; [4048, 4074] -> 1.12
